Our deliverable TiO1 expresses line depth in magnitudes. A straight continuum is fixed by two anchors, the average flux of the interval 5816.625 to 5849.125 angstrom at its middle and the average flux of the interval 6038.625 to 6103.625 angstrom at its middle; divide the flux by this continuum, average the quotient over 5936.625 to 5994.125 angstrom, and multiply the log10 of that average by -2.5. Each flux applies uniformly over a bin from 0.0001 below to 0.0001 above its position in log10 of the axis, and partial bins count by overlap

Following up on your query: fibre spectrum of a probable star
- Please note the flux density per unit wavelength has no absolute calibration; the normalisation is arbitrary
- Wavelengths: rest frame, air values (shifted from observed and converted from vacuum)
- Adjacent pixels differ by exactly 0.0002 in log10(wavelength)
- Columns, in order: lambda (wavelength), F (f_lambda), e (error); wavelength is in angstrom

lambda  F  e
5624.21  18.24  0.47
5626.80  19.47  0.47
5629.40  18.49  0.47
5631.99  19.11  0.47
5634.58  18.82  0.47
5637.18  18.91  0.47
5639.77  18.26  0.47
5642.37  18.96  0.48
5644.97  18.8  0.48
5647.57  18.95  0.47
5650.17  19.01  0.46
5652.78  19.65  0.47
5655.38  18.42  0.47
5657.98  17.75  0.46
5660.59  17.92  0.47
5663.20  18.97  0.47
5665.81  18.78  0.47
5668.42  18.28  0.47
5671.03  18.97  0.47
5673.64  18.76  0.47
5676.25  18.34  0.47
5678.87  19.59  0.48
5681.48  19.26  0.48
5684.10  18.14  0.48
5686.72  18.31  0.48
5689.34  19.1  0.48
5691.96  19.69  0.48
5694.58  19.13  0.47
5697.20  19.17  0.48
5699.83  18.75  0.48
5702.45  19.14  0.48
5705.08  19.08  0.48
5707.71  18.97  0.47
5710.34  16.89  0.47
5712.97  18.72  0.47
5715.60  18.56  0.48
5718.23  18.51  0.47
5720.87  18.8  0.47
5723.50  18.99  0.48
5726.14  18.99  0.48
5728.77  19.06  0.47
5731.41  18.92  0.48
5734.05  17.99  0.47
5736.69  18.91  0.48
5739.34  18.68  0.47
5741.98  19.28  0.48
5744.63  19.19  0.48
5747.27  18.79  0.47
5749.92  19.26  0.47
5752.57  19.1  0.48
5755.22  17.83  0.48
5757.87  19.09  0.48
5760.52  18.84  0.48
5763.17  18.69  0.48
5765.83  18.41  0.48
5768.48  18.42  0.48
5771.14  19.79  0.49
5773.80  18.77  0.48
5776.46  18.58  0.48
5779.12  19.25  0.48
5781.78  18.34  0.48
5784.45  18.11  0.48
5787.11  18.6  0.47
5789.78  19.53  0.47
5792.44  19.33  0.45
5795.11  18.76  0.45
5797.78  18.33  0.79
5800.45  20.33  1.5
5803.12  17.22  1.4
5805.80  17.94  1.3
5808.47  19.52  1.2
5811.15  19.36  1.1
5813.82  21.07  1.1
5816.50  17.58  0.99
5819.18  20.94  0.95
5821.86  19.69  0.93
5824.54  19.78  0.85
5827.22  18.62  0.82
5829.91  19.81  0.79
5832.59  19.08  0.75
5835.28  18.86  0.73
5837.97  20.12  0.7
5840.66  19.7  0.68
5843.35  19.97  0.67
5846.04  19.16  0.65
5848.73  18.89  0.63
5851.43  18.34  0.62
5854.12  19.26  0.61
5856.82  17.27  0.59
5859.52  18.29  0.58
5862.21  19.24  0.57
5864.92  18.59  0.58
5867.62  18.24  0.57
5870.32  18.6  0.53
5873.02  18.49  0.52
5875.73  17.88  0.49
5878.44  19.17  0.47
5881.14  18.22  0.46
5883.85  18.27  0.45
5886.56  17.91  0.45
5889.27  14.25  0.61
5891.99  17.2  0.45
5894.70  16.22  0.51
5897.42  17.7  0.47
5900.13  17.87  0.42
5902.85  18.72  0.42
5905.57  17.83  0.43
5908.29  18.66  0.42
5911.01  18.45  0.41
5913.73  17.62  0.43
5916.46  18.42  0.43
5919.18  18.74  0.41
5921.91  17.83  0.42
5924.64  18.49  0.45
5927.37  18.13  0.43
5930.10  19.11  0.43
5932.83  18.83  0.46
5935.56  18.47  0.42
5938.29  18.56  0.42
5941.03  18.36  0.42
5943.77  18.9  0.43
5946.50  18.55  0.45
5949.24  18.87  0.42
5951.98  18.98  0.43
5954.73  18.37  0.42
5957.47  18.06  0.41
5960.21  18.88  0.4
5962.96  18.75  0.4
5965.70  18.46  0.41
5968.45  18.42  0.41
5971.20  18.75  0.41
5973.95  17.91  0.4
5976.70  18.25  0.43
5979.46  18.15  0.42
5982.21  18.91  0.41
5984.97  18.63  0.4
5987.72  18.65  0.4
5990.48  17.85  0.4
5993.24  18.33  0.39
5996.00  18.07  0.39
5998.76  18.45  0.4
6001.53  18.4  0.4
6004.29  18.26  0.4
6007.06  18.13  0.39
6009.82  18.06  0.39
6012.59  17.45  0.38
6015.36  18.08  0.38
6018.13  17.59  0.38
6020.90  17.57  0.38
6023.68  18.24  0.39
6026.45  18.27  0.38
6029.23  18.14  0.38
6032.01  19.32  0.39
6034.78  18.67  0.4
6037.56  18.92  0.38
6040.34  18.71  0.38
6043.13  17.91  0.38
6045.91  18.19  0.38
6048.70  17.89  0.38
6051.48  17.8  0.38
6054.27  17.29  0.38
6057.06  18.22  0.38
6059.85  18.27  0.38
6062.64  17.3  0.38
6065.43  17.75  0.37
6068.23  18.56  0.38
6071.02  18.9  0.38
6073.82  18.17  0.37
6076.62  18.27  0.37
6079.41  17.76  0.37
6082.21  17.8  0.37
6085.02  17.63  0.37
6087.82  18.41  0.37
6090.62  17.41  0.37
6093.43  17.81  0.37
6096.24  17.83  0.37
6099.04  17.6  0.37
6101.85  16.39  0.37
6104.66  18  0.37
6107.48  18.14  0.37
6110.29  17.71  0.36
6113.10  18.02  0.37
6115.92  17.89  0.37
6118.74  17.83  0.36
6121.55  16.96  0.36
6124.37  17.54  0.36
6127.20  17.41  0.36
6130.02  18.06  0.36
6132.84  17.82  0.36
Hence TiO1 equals 0.006 mag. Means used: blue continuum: 19.5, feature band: 18.5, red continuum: 17.9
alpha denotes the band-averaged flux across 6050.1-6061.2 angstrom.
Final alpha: 17.9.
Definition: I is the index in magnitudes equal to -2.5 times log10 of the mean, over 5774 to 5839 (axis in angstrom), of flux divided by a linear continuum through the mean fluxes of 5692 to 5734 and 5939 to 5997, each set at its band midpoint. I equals -0.02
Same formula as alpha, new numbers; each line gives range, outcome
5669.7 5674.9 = 18.9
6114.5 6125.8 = 17.5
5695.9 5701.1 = 18.9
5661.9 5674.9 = 18.8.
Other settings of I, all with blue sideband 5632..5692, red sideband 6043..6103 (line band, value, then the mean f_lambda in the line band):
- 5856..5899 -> 0.03 mag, 17.9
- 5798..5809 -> -0.01 mag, 18.7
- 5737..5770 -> -0.01 mag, 18.8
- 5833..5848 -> -0.06 mag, 19.5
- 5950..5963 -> -0.03 mag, 18.6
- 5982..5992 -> -0.02 mag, 18.5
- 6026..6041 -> -0.04 mag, 18.7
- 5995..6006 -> -0.02 mag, 18.3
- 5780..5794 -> -0.02 mag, 18.8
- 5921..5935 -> -0.02 mag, 18.5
